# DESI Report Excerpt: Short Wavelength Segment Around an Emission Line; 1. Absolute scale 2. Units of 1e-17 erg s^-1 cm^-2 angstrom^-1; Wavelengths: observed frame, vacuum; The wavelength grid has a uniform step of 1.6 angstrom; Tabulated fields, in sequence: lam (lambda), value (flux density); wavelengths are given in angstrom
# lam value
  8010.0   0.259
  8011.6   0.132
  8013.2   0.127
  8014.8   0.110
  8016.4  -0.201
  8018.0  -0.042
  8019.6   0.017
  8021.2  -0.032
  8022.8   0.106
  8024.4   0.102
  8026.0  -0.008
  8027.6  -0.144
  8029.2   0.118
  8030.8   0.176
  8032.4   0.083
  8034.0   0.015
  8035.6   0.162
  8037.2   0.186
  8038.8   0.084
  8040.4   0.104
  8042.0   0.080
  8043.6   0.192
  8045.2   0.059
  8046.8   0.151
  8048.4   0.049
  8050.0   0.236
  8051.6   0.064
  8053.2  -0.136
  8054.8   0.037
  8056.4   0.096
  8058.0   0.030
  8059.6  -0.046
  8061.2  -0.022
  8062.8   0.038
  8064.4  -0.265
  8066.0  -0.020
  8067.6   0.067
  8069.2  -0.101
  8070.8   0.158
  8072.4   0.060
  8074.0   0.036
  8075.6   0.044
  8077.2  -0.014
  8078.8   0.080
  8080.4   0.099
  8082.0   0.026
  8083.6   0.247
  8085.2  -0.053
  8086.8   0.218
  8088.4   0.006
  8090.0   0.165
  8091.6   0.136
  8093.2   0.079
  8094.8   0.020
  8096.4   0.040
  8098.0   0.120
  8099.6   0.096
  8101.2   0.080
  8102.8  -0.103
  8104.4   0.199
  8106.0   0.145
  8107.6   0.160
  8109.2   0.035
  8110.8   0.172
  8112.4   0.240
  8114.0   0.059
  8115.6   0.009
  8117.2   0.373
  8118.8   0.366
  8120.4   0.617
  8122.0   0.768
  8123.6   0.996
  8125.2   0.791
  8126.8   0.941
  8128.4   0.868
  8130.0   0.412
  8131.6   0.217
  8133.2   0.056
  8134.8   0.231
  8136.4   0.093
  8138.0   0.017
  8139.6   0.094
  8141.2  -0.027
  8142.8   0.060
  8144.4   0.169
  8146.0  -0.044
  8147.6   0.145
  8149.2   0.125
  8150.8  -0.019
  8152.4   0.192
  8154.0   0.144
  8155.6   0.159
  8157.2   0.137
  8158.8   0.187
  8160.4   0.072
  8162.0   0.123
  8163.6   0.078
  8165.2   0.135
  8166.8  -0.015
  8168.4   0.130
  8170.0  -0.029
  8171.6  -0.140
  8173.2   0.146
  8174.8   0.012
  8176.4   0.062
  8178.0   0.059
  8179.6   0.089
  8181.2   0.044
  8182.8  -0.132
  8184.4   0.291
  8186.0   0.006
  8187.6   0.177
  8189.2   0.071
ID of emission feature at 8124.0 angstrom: [O II]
